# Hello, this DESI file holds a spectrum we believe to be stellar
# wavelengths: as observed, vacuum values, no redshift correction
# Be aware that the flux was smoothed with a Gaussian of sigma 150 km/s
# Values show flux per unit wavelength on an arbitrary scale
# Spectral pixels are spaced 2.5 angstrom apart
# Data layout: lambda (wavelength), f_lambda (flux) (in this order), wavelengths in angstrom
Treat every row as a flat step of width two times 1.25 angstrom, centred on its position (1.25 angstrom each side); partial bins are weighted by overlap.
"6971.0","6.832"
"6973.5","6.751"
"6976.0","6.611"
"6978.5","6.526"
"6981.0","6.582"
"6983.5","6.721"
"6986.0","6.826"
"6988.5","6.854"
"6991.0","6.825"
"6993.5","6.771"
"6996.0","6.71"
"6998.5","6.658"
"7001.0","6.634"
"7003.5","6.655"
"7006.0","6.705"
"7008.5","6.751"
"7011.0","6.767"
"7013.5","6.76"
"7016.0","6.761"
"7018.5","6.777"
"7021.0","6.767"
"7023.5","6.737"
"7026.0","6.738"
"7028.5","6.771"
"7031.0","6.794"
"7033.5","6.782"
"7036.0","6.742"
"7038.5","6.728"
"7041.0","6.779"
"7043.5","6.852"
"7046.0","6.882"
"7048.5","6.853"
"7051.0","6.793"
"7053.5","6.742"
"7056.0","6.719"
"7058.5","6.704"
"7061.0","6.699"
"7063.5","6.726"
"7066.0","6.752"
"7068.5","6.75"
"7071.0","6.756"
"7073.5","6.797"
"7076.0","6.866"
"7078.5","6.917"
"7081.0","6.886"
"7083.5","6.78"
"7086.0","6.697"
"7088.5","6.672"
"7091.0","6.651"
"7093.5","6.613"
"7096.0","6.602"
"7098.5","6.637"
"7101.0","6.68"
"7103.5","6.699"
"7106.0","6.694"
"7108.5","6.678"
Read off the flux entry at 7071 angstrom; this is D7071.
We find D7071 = 6.756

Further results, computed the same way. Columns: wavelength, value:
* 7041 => 6.779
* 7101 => 6.68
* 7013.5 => 6.76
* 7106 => 6.694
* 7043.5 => 6.852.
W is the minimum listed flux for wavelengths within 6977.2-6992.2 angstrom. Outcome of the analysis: 6.526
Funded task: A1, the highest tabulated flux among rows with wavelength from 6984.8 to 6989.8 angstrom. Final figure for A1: 6.854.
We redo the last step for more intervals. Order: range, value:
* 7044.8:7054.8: 6.882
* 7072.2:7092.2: 6.917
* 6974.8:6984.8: 6.721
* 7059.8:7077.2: 6.866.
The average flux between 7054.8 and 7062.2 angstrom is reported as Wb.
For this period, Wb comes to 6.71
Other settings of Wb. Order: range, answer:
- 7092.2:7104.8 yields 6.65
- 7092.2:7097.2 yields 6.61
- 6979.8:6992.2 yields 6.76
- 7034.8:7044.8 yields 6.78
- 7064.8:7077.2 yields 6.78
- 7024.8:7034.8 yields 6.77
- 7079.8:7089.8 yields 6.76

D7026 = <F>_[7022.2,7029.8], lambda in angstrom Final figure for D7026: 6.75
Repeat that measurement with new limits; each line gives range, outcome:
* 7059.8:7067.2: 6.73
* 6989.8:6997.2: 6.77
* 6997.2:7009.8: 6.68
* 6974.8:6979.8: 6.57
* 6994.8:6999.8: 6.68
